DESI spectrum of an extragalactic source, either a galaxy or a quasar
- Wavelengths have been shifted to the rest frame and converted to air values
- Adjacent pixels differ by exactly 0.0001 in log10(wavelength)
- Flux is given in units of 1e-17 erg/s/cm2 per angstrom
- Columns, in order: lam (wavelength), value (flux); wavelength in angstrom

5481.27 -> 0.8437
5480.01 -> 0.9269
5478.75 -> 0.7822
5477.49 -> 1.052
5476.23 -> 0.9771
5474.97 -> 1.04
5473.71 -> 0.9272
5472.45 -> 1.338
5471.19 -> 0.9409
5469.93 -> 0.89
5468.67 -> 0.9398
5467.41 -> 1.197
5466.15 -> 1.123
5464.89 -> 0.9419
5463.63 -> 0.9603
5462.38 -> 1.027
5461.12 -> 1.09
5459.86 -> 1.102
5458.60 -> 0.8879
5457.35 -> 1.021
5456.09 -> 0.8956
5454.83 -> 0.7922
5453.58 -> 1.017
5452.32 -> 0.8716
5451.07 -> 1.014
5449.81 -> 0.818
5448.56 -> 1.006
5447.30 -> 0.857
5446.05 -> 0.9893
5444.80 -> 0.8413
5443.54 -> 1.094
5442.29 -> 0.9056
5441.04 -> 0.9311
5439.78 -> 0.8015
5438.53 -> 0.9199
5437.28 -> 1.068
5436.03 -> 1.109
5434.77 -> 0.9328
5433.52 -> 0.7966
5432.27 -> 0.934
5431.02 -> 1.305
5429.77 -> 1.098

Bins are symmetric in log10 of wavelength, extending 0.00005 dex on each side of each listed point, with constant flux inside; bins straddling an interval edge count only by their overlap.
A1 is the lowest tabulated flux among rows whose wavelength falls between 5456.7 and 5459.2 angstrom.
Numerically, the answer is 0.8879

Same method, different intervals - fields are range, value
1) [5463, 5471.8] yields 0.89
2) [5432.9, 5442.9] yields 0.7966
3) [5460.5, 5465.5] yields 0.9419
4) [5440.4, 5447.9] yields 0.8413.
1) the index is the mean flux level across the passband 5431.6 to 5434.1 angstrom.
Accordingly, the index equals 0.875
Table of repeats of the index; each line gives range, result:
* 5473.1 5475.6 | 0.984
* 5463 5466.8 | 1.01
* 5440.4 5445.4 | 0.942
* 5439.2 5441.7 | 0.867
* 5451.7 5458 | 0.92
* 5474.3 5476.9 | 1.01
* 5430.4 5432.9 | 1.12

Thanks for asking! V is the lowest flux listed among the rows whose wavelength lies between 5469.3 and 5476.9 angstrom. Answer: 0.89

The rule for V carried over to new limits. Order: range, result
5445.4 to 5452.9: 0.818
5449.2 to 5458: 0.7922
